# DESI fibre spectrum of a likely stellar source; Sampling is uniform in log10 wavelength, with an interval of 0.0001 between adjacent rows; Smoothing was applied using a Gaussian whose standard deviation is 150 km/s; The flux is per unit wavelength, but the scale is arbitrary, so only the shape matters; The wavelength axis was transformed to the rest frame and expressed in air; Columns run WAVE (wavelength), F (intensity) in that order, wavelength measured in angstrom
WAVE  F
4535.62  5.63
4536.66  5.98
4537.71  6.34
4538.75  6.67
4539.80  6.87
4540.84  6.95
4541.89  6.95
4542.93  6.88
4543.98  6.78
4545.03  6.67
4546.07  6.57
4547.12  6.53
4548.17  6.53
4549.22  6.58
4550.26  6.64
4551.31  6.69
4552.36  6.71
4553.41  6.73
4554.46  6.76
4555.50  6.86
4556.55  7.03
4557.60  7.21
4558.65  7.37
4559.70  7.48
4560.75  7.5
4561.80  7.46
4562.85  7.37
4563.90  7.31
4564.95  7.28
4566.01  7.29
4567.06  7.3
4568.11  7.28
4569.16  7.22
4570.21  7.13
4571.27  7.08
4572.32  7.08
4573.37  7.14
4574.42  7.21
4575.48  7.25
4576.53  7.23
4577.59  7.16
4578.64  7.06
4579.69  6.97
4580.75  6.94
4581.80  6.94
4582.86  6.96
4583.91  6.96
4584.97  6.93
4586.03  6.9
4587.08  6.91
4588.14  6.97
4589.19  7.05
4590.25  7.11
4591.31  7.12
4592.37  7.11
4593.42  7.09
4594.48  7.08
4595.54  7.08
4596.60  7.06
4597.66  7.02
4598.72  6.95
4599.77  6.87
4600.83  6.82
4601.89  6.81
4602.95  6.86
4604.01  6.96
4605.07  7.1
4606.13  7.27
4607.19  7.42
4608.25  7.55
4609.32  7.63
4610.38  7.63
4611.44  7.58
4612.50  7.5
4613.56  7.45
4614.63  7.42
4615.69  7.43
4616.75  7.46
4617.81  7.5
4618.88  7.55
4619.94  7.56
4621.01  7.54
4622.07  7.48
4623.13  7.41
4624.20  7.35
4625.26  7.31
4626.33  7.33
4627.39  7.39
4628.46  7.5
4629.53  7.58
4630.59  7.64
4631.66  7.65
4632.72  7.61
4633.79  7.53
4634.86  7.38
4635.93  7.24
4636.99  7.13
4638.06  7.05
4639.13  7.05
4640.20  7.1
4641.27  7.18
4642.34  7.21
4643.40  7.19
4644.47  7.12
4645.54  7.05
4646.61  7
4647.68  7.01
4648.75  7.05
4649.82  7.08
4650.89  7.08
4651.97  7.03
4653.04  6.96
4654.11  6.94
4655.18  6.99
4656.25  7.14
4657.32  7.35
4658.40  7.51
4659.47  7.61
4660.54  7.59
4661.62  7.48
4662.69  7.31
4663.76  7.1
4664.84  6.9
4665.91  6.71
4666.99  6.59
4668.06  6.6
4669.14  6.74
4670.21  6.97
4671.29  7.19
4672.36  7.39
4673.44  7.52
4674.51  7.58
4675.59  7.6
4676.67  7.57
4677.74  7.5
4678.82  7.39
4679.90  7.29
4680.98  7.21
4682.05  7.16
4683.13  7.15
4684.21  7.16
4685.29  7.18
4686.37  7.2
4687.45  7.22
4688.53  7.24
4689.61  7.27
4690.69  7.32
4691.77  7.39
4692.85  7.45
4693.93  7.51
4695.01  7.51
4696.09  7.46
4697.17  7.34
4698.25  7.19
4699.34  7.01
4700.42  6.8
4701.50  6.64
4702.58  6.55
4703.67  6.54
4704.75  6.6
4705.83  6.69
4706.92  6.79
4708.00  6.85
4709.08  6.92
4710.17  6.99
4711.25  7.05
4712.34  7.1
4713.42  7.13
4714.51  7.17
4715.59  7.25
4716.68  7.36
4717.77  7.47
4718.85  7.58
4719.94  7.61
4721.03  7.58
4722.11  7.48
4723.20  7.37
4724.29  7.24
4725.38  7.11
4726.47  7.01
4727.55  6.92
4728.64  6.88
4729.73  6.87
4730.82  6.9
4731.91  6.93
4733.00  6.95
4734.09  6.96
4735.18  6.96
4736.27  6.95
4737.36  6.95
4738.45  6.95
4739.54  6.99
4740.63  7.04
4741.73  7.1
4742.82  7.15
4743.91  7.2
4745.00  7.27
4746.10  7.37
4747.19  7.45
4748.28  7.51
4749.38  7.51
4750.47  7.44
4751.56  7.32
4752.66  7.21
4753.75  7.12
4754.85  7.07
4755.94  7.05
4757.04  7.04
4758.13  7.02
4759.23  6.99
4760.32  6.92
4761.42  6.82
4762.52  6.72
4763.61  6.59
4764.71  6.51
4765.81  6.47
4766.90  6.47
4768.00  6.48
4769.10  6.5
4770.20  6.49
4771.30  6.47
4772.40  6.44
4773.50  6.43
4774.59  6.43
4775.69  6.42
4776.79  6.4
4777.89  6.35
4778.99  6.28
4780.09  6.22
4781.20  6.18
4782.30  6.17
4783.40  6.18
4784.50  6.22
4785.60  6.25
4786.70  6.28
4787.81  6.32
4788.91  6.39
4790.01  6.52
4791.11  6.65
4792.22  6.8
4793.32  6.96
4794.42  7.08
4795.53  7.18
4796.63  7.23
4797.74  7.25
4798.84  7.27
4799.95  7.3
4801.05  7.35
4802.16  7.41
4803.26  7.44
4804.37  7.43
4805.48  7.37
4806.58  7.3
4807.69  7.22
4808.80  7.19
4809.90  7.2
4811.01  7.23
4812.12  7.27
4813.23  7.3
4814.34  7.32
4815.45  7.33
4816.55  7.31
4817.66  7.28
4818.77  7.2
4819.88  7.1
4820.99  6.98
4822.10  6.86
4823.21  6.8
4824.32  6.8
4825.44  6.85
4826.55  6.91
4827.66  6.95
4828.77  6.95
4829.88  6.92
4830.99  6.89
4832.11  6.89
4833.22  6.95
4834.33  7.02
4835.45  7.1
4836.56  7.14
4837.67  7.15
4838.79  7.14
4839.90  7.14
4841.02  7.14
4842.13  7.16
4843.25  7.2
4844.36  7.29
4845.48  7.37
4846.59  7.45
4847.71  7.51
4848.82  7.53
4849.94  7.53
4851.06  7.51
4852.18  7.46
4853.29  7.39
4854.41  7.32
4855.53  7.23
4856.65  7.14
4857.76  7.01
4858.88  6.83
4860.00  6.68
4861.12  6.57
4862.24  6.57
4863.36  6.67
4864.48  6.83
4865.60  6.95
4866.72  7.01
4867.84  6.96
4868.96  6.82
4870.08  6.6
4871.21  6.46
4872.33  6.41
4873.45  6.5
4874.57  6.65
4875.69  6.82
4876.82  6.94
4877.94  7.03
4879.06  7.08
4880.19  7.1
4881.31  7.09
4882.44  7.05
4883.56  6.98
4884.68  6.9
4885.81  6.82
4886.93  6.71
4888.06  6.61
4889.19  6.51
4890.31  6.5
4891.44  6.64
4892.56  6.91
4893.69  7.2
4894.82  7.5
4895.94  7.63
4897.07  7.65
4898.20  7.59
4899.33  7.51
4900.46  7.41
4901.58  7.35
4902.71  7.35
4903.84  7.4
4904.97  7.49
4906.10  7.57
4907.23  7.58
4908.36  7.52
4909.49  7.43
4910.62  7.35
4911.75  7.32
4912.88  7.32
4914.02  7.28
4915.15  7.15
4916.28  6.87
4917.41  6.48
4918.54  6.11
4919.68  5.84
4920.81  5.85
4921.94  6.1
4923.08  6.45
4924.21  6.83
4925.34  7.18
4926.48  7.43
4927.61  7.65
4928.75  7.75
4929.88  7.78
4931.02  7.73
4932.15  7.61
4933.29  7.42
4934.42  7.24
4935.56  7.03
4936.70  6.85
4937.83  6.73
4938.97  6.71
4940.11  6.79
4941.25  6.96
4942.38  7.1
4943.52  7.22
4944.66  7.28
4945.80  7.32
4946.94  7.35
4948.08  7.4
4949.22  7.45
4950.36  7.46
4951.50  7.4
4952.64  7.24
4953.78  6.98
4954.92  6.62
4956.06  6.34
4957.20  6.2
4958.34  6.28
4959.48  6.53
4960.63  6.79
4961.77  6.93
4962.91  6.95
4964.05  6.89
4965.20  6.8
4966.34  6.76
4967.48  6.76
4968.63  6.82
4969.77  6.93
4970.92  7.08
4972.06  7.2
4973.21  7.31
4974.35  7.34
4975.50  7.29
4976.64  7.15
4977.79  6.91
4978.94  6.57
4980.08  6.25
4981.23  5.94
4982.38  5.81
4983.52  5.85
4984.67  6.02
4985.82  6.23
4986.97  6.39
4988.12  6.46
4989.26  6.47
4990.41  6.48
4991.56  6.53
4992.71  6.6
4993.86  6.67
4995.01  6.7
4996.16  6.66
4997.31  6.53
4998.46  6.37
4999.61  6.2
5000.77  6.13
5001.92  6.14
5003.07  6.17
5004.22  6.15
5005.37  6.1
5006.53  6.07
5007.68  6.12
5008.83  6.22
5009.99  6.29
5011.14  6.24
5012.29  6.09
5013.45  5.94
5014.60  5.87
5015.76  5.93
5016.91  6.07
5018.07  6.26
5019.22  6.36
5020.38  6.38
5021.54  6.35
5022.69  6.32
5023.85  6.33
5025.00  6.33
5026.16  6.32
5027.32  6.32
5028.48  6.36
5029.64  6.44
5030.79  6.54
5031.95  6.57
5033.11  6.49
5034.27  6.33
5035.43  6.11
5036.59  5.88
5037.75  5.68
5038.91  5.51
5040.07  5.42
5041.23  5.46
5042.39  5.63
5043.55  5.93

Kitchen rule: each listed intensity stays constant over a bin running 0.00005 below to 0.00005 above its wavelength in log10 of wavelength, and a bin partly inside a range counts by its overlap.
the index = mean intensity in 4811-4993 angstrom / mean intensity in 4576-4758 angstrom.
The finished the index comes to 0.97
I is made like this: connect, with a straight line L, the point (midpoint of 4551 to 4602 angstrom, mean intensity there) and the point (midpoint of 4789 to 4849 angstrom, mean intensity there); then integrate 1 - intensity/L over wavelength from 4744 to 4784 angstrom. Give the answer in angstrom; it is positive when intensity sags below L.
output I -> 2.0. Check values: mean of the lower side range 7.08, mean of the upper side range 7.13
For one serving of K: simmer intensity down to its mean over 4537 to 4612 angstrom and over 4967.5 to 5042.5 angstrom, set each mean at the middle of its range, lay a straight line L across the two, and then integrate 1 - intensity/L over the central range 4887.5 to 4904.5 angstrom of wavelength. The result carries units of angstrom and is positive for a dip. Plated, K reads -1.7 angstrom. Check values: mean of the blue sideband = 7.04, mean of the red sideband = 6.34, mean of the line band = 7.19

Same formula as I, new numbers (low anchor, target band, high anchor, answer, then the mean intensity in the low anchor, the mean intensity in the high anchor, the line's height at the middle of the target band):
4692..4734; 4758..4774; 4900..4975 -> 1.1 angstrom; 7.1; 7.05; 7.09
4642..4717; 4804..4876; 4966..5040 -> -3.2 angstrom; 7.14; 6.38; 6.76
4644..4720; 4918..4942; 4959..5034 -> -1.3 angstrom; 7.15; 6.46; 6.61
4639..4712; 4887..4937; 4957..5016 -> -3.7 angstrom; 7.13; 6.49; 6.64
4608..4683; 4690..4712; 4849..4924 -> 0.6 angstrom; 7.29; 6.99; 7.22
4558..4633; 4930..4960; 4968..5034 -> -2.4 angstrom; 7.25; 6.41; 6.53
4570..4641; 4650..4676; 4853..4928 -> 0.1 angstrom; 7.23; 6.98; 7.18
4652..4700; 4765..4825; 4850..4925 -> 2.2 angstrom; 7.24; 6.98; 7.09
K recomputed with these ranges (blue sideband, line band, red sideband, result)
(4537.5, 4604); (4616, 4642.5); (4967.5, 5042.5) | -1.8 angstrom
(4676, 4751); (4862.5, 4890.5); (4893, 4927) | 1.3 angstrom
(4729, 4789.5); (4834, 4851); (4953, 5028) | -1.5 angstrom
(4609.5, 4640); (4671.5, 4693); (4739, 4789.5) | -0.6 angstrom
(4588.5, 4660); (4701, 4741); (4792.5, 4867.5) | 0.9 angstrom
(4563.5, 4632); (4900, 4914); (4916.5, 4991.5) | -1.1 angstrom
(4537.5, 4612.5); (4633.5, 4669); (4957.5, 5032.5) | -0.9 angstrom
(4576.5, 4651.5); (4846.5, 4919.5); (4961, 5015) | -3.9 angstrom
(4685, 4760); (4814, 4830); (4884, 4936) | 0.2 angstrom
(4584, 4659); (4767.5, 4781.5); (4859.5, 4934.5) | 1.4 angstrom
